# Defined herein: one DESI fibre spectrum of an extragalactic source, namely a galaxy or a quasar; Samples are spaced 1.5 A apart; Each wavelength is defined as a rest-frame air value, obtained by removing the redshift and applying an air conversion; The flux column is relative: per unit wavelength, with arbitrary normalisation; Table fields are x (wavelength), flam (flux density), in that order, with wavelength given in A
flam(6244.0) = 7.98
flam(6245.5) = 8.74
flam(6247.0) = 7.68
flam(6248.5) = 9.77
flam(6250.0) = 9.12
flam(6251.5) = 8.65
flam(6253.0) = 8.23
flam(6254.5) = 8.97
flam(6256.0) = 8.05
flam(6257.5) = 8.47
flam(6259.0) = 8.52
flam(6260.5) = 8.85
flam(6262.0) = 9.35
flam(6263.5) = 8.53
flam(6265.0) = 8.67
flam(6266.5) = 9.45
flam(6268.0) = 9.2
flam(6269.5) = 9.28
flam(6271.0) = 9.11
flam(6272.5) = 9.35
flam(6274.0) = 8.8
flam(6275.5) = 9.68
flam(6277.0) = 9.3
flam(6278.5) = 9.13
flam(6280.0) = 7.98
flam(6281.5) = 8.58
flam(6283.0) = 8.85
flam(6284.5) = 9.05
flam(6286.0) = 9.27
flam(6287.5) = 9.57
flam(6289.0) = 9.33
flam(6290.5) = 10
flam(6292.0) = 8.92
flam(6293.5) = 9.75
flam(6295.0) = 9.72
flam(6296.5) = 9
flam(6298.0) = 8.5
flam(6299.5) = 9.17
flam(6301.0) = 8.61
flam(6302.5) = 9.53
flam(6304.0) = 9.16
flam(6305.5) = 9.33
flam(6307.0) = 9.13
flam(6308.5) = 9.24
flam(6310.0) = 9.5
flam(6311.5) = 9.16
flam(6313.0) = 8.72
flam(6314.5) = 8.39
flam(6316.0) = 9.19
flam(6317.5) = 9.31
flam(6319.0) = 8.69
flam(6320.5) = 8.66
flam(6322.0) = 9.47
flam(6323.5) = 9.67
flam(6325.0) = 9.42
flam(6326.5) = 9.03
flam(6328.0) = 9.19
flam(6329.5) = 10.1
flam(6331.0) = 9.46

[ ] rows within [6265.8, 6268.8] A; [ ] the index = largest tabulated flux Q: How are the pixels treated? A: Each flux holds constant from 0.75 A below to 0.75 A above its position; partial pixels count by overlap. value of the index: 9.45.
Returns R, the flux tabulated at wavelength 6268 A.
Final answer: 9.2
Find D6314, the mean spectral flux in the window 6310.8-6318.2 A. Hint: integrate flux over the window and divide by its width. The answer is 8.95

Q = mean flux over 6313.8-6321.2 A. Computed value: 8.85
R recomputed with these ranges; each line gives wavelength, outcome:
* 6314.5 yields 8.39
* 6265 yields 8.67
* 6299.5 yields 9.17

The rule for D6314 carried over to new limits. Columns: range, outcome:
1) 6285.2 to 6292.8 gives 9.42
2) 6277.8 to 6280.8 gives 8.55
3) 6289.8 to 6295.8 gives 9.59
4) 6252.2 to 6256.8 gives 8.42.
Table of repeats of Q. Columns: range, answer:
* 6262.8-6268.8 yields 8.97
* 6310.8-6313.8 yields 8.93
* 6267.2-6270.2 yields 9.24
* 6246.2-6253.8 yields 8.69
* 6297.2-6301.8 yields 8.77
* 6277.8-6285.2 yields 8.71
